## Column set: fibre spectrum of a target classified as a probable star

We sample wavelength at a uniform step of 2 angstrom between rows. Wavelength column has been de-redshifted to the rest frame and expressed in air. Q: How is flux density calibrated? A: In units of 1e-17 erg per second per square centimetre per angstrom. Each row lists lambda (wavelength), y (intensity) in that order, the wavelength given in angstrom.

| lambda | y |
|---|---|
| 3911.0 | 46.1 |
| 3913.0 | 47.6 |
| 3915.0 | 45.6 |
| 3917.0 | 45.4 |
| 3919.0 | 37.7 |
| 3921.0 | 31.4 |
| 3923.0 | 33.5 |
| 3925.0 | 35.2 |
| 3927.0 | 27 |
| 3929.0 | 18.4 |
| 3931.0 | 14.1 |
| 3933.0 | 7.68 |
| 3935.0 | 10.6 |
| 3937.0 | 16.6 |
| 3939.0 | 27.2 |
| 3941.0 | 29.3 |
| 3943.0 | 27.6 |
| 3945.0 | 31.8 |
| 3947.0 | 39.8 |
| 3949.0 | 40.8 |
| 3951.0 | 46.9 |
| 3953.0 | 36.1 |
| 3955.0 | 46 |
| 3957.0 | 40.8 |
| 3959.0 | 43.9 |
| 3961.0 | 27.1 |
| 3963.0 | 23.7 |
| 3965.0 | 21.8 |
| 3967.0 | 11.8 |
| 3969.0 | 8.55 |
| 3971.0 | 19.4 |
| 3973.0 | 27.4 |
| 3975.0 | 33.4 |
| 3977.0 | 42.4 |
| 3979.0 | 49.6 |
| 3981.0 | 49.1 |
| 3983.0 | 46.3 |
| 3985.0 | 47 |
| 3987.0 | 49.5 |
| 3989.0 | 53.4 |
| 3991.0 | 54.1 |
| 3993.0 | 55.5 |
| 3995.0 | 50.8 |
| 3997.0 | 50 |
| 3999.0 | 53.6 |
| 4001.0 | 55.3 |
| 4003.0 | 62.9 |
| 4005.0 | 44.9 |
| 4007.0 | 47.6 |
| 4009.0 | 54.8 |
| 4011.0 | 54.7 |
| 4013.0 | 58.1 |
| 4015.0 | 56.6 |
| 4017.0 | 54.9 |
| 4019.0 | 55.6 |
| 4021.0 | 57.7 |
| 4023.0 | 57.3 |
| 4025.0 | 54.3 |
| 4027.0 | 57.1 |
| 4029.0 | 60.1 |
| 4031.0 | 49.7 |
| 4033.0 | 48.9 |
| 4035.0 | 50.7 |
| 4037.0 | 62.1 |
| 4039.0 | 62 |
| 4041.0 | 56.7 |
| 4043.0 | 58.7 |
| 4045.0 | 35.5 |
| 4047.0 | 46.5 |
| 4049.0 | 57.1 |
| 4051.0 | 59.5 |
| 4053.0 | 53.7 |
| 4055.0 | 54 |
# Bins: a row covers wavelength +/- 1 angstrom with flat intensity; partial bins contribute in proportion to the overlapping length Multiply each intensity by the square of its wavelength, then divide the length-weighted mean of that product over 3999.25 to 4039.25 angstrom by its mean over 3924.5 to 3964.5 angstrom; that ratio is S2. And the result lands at 1.9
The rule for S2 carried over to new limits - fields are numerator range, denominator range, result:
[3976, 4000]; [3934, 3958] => 1.56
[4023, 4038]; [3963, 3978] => 2.40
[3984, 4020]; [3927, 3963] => 1.86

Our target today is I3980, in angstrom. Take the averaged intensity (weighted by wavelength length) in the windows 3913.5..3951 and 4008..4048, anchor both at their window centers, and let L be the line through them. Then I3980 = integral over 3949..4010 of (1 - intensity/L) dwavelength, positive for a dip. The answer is 0.72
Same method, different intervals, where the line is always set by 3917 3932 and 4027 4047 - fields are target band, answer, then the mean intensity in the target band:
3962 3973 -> 5.87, 18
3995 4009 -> -1.95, 52.4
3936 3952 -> 0.61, 32.5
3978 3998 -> -3.48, 50.5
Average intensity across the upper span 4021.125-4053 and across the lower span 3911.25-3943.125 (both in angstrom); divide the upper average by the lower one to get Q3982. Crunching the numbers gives 1.89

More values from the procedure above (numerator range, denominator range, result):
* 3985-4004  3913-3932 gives 1.63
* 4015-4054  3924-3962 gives 1.83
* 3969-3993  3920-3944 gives 1.81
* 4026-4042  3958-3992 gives 1.56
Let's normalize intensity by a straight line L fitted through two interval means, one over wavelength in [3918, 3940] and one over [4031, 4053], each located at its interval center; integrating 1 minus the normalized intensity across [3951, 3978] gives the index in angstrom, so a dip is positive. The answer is 2.0 angstrom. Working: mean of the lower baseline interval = 23.6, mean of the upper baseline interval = 53.6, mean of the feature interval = 30.1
